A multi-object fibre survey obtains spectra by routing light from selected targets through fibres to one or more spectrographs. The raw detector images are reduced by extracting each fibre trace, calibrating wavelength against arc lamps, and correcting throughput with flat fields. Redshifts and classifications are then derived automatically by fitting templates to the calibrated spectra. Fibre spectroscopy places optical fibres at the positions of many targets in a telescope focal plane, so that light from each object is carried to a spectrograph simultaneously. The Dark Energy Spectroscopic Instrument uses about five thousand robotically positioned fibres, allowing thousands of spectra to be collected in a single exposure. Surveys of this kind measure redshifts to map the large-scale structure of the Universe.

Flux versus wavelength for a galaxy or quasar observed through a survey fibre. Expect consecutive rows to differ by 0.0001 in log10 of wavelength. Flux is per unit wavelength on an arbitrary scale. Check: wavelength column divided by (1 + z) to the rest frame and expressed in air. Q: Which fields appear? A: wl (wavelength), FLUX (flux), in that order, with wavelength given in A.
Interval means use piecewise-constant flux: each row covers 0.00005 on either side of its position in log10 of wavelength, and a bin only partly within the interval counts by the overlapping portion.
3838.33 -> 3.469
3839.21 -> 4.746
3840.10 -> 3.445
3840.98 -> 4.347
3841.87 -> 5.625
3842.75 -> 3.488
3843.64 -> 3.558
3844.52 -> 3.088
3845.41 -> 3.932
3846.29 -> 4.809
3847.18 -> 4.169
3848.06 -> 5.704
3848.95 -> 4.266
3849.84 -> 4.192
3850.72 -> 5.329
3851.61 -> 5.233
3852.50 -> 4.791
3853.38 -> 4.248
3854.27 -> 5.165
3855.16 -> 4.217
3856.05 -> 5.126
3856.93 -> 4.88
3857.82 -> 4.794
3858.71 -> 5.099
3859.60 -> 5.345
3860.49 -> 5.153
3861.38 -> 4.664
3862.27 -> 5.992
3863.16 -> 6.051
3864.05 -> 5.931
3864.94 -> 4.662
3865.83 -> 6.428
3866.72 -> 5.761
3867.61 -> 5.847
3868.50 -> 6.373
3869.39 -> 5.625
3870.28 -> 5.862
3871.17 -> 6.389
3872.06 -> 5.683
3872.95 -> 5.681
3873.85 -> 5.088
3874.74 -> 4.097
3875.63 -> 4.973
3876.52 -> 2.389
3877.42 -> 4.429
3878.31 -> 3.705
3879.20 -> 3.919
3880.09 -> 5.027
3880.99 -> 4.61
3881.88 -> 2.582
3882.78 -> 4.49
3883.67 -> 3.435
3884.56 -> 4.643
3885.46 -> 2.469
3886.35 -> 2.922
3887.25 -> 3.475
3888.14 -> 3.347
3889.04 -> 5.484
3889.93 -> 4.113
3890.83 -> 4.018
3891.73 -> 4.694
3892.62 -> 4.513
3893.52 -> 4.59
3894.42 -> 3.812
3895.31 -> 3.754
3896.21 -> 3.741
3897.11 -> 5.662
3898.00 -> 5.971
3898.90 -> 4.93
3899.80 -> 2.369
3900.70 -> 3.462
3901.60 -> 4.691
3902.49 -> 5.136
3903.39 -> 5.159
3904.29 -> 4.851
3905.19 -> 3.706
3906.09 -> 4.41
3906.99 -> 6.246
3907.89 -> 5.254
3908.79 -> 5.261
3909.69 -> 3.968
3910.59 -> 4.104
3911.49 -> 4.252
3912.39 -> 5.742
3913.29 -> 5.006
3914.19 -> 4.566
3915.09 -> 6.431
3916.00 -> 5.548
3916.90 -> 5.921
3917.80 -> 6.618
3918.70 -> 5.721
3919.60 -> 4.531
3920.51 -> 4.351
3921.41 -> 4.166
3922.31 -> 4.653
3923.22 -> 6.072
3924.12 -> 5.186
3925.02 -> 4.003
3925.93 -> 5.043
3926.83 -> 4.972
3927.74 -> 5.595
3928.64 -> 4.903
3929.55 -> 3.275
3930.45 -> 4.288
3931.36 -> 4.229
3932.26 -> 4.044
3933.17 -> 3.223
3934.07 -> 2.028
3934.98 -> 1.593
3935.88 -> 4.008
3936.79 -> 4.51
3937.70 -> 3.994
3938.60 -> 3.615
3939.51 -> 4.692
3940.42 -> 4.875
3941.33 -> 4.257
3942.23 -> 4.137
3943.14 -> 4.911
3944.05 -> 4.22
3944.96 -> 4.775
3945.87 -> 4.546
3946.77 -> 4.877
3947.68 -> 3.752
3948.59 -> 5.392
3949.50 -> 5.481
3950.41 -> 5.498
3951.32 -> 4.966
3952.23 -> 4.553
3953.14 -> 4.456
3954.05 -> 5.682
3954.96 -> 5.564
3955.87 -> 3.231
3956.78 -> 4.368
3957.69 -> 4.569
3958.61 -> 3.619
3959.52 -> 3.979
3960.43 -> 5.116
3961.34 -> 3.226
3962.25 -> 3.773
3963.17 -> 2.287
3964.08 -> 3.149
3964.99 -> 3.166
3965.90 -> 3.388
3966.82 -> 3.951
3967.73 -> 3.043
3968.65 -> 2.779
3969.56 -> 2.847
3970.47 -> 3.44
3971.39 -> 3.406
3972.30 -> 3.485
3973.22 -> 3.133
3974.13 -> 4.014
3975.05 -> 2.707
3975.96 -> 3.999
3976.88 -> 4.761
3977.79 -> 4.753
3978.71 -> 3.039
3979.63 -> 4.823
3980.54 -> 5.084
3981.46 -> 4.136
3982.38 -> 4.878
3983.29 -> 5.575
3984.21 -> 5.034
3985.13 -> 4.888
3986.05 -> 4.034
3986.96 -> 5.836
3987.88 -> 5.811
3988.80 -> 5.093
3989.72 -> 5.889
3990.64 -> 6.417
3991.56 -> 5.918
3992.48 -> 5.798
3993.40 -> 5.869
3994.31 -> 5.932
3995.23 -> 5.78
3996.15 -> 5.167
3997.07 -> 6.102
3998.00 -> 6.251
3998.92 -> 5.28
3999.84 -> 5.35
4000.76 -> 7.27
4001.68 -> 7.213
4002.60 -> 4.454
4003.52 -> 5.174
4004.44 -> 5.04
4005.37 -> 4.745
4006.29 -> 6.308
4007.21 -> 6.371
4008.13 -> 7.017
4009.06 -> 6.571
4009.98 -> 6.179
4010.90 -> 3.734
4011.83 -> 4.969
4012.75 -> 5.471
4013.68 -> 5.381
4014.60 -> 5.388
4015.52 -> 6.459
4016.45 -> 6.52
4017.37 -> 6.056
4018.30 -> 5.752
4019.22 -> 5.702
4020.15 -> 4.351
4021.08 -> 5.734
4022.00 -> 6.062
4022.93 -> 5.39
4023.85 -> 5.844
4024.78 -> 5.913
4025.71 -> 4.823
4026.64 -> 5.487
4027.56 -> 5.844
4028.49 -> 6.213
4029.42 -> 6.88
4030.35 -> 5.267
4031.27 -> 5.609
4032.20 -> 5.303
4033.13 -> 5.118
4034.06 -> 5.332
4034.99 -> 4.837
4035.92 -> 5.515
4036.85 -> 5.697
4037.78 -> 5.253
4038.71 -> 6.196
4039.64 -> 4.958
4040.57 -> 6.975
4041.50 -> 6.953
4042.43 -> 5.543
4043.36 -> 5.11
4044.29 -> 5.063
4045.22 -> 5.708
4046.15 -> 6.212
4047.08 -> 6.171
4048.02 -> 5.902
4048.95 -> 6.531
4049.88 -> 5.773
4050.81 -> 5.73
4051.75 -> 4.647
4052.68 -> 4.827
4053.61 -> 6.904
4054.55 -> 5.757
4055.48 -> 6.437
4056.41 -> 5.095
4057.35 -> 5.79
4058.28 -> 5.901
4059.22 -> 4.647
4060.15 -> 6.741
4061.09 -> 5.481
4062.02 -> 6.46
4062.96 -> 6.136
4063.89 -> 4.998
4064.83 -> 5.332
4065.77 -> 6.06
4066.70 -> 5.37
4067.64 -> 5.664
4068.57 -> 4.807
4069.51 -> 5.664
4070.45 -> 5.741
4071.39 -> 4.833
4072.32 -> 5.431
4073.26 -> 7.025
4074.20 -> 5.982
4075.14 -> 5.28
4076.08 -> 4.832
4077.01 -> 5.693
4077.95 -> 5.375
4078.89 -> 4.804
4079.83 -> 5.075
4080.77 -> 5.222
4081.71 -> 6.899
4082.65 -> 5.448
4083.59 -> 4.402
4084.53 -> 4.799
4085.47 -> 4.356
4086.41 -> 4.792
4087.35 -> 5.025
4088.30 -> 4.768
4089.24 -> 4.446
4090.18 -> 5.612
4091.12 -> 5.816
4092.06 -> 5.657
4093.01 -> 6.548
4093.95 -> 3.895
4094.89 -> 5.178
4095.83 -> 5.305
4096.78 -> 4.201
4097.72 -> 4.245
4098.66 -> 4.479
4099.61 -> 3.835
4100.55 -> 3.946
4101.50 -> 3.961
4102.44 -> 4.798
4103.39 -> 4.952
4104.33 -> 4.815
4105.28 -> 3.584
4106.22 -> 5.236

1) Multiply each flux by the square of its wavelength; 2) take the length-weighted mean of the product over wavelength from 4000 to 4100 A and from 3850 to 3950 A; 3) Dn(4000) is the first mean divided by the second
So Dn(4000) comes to 1.28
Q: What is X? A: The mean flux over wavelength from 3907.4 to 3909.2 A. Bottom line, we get 5.28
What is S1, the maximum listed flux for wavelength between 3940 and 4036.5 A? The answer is 7.27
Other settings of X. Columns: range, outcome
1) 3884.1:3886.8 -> 3.35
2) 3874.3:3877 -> 3.82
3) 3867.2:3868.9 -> 6.11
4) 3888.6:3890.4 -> 4.79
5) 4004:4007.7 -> 5.63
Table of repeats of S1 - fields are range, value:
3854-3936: 6.618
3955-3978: 5.116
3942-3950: 5.481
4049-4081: 7.025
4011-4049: 6.975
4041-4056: 6.953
